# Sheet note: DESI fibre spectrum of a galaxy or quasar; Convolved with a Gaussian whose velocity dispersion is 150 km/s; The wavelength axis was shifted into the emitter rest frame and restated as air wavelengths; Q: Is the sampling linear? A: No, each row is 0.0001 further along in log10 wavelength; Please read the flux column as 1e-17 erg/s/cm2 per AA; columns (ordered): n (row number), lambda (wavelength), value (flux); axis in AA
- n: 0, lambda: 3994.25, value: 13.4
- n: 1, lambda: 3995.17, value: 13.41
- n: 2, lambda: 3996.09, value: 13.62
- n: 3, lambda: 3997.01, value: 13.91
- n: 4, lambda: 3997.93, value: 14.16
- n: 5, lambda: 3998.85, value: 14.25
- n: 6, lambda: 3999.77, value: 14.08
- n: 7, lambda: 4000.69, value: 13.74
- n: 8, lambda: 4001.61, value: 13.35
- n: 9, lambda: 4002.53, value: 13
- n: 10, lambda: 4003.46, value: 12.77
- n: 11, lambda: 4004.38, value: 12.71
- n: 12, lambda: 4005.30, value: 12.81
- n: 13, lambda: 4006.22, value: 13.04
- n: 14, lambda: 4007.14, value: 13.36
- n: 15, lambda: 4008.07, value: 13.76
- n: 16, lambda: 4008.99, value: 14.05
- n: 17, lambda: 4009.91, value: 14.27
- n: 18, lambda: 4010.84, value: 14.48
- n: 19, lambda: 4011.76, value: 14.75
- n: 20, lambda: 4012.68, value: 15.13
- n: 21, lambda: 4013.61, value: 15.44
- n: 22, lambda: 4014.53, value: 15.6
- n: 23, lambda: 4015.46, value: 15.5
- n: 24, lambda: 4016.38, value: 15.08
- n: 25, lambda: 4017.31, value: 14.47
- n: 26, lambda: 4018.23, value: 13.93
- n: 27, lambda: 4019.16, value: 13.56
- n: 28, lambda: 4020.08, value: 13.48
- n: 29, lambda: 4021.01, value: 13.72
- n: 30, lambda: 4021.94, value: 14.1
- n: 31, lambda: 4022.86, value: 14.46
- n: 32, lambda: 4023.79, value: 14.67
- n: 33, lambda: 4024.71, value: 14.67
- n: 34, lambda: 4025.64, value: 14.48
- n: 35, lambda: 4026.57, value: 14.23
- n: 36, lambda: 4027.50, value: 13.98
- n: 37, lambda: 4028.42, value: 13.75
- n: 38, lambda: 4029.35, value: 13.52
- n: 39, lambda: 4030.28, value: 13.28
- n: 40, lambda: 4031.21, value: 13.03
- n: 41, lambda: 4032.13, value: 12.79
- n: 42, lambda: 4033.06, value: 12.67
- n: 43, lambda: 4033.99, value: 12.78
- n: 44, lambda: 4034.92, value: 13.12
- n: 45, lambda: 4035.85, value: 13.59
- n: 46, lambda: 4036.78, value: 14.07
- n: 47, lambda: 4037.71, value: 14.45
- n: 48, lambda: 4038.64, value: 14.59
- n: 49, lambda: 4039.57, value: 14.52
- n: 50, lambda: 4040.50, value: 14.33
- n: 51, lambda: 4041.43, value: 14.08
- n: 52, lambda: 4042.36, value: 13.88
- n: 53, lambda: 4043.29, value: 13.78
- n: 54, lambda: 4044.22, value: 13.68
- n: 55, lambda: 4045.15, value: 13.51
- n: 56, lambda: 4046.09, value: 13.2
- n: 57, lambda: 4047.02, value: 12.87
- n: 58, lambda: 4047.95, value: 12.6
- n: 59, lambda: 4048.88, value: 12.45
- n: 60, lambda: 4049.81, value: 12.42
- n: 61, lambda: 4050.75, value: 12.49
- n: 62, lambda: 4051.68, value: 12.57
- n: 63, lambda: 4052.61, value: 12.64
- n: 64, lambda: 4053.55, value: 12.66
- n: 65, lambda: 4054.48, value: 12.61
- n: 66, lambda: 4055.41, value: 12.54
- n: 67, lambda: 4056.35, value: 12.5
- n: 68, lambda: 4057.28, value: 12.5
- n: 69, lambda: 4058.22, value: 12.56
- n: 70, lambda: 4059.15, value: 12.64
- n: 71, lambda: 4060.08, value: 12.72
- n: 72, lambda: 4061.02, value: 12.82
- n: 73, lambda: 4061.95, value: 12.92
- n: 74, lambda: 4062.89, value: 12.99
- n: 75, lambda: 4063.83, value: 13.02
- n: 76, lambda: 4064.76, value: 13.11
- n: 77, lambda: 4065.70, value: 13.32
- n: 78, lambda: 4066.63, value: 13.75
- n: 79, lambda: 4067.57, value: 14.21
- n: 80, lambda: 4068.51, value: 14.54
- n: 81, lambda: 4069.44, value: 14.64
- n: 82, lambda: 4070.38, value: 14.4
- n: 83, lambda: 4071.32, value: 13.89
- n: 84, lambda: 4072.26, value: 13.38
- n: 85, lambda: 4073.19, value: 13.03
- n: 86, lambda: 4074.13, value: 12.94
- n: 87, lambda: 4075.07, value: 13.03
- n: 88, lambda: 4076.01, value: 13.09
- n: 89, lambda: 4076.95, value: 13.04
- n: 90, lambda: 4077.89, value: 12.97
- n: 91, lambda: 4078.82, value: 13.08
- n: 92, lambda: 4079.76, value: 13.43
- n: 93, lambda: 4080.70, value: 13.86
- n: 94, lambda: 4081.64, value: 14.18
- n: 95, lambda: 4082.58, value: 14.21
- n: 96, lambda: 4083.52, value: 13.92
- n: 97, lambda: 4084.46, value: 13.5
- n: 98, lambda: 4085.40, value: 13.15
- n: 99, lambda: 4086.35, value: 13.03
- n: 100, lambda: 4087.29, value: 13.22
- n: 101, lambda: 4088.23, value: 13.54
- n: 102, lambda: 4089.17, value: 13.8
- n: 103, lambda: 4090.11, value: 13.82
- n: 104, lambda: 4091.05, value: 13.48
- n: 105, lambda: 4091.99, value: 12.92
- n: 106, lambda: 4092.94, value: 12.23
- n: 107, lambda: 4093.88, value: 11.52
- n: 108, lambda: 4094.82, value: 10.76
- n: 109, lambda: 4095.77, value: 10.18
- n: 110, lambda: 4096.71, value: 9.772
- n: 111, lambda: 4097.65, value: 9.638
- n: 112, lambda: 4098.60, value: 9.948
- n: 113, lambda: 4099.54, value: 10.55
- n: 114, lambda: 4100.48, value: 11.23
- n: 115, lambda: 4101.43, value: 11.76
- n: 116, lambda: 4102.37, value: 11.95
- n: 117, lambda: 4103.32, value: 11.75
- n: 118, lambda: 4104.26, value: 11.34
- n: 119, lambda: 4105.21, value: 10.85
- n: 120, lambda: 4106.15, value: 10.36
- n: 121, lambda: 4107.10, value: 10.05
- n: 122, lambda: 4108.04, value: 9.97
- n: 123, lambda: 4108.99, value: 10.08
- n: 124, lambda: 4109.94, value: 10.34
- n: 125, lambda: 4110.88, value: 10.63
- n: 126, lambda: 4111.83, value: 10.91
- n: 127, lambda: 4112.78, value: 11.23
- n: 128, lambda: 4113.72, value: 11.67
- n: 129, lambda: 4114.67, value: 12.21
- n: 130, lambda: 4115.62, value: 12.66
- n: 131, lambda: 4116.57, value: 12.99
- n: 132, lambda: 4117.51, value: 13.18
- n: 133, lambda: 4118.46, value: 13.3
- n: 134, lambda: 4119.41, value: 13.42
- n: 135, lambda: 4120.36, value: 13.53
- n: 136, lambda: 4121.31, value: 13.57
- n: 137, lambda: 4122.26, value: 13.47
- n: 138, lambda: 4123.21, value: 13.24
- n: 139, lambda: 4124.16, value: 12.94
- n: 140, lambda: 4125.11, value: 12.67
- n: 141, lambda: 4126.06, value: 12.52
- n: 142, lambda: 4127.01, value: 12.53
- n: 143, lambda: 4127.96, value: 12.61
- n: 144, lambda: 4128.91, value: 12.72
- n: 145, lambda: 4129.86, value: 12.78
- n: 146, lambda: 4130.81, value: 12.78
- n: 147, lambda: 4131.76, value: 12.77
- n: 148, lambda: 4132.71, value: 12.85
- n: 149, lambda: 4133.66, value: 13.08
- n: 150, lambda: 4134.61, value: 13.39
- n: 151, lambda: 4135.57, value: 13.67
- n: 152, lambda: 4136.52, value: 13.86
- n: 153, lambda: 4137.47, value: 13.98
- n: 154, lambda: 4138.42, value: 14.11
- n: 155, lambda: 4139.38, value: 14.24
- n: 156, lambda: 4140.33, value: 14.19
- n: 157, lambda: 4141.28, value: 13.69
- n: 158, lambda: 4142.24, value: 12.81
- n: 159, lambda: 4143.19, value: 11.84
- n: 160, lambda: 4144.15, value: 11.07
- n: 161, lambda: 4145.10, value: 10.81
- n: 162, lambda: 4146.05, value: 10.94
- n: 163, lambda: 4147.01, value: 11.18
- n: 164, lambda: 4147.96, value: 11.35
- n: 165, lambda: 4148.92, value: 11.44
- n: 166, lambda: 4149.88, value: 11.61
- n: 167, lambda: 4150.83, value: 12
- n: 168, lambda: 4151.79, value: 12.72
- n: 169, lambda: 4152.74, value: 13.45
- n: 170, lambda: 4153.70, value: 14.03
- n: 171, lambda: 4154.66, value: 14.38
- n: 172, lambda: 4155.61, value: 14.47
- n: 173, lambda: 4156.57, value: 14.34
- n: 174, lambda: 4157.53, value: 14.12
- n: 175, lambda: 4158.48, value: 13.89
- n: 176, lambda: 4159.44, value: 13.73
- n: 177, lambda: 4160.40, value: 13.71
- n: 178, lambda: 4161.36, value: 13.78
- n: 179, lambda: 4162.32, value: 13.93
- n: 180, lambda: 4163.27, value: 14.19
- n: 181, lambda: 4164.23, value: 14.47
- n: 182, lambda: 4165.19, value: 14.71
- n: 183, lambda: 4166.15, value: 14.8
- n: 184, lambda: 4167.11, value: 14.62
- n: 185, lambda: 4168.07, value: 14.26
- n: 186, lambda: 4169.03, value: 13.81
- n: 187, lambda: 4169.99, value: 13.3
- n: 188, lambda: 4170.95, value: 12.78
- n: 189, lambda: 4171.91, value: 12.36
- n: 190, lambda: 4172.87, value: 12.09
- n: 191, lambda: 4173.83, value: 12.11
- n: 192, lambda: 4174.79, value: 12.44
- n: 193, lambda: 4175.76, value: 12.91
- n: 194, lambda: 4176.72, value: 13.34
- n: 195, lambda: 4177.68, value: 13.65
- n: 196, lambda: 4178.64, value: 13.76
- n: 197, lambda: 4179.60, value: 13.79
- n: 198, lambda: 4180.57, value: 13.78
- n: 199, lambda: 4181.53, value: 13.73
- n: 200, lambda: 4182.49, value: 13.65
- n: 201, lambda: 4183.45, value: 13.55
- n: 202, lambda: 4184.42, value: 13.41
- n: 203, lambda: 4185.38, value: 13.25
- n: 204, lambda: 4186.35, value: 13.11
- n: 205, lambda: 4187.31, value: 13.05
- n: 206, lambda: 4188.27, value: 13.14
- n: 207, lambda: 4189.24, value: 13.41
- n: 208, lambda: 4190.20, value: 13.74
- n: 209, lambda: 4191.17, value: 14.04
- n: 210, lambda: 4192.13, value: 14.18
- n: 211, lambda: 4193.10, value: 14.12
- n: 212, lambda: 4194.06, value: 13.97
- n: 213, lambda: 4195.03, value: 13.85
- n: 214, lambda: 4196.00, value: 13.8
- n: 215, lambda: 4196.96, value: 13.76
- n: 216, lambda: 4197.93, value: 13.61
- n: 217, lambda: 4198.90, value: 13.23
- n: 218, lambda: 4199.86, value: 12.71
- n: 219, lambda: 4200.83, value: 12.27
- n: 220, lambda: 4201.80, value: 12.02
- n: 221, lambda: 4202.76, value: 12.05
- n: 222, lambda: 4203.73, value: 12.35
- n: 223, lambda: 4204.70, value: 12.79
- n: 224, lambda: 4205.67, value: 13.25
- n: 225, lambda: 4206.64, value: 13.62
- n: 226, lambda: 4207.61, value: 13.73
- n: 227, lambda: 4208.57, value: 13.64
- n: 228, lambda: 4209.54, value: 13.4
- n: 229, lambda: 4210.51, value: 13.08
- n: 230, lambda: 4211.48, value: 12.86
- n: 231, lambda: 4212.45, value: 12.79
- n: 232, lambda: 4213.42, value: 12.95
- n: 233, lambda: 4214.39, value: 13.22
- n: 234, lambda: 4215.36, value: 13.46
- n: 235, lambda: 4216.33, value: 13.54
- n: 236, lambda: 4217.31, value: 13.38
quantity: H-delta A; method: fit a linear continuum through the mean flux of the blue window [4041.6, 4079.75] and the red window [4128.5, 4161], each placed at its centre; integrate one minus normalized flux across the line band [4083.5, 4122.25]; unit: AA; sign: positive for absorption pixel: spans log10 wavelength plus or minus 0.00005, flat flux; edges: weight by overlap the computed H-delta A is 3.48 AA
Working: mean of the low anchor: 13.1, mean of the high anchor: 13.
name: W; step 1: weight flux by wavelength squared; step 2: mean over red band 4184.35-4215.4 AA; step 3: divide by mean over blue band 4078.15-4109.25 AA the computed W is 1.2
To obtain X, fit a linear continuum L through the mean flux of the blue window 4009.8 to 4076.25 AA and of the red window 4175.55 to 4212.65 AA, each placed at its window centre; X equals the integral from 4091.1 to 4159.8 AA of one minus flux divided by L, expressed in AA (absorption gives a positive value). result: 6.0 AA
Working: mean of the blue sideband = 13.6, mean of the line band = 12.3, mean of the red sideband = 13.4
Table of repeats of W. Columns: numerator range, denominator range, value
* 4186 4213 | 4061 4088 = 1.05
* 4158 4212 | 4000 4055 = 1.06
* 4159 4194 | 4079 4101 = 1.14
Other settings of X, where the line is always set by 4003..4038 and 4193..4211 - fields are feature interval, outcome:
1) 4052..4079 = 1.2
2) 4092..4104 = 2.3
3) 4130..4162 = 0.9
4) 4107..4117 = 1.7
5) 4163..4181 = -0.3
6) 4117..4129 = 0.4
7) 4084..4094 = 0.4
